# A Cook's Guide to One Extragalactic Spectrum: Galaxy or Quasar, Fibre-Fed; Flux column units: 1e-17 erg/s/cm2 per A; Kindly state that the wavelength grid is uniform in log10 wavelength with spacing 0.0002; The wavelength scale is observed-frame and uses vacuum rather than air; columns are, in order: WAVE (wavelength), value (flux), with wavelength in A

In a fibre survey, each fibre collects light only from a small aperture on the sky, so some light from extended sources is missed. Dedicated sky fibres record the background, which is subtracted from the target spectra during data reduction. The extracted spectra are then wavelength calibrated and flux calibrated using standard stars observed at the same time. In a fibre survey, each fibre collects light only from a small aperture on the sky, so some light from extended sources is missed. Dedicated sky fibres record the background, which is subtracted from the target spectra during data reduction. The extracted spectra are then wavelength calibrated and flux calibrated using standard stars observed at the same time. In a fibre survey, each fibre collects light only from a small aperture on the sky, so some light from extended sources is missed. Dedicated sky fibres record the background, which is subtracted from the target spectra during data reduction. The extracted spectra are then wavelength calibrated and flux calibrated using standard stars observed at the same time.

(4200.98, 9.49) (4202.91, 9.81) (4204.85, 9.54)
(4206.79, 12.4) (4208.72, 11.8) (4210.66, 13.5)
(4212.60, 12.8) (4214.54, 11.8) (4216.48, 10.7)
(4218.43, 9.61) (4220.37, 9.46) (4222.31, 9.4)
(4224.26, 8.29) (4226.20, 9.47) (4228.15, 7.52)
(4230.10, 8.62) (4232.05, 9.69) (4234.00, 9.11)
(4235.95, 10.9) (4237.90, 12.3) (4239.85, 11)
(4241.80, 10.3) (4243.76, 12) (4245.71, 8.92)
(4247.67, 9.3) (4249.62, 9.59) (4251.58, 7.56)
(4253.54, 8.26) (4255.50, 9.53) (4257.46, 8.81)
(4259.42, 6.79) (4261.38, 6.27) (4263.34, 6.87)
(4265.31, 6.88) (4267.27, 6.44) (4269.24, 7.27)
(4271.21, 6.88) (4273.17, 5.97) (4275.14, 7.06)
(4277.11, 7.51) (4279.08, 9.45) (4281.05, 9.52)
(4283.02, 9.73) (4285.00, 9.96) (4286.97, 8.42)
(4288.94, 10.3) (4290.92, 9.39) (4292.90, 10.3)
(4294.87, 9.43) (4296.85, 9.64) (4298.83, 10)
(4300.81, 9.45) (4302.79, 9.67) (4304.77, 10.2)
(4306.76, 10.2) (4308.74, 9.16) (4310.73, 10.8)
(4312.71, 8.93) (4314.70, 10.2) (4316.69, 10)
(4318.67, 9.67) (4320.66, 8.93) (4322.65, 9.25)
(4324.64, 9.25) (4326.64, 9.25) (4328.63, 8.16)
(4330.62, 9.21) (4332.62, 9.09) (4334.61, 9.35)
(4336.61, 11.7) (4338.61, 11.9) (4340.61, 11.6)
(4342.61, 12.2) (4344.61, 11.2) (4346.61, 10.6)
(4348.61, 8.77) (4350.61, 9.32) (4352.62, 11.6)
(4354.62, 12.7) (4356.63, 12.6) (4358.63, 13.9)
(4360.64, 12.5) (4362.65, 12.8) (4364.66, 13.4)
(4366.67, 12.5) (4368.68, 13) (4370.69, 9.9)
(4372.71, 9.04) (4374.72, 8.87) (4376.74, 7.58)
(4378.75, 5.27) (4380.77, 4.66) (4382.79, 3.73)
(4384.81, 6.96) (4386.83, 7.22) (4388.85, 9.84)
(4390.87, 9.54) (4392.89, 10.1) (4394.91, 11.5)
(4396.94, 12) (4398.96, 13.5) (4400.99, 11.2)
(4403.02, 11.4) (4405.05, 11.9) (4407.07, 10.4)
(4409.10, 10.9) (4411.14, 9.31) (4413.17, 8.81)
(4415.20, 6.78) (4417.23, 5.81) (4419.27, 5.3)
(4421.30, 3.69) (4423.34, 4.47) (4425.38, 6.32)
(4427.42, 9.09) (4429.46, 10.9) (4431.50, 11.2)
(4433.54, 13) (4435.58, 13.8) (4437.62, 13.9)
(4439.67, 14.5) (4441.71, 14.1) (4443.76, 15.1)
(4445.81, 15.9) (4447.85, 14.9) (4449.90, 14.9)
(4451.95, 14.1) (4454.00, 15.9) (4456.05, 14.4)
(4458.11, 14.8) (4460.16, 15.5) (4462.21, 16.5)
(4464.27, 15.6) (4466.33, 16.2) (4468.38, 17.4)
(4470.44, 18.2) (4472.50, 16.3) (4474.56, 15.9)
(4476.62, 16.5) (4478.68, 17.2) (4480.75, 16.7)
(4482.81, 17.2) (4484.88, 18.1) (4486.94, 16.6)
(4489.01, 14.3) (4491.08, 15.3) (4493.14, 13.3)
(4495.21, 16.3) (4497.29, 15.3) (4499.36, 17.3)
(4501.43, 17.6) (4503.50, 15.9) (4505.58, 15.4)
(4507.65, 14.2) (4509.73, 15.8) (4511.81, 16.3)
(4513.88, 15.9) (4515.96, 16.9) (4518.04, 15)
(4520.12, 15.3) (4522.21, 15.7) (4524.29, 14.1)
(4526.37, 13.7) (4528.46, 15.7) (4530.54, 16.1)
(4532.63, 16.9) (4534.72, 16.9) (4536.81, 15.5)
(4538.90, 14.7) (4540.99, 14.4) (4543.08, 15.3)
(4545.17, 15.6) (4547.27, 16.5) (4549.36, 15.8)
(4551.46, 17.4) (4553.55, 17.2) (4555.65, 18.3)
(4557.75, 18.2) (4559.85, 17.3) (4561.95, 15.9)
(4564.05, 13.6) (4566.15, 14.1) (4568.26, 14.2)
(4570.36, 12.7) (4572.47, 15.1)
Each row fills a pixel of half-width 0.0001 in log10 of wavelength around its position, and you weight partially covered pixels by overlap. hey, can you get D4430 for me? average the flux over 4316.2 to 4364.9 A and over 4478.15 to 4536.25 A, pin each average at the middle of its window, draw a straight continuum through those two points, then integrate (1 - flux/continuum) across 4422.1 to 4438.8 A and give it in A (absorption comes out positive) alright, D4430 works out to 4.02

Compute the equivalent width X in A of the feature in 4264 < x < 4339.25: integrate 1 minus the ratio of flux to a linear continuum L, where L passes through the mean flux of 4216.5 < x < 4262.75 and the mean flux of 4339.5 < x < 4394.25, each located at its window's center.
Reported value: 3.9 A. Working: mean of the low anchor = 9.26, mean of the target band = 9.15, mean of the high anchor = 10.1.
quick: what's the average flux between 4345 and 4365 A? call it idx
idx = 11.8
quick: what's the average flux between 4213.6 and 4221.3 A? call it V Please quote 10.4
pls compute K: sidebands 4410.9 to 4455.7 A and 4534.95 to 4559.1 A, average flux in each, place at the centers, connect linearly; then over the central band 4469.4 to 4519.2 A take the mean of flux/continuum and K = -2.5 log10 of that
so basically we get -0.17 mag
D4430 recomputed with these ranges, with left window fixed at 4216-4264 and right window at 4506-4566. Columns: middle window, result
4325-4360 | 2.3 A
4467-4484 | -2.9 A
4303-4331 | 3.6 A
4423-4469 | 0.6 A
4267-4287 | 4.0 A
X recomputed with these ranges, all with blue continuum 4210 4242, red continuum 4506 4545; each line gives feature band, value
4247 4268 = 5.7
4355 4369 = -0.4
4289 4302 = 1.9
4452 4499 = -4.7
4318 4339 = 4.3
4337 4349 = 1.1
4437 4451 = -0.7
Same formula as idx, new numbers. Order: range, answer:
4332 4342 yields 10.8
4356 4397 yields 9.77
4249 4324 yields 8.8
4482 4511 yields 15.9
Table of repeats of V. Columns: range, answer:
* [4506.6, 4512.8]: 15.4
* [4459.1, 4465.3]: 15.9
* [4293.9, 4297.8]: 9.53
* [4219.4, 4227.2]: 9.15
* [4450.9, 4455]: 15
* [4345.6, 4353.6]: 10.1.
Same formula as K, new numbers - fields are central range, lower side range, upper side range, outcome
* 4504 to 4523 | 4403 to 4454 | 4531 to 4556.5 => -0.06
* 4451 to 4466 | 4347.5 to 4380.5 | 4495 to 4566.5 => -0.12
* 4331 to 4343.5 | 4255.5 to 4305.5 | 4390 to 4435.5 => -0.21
